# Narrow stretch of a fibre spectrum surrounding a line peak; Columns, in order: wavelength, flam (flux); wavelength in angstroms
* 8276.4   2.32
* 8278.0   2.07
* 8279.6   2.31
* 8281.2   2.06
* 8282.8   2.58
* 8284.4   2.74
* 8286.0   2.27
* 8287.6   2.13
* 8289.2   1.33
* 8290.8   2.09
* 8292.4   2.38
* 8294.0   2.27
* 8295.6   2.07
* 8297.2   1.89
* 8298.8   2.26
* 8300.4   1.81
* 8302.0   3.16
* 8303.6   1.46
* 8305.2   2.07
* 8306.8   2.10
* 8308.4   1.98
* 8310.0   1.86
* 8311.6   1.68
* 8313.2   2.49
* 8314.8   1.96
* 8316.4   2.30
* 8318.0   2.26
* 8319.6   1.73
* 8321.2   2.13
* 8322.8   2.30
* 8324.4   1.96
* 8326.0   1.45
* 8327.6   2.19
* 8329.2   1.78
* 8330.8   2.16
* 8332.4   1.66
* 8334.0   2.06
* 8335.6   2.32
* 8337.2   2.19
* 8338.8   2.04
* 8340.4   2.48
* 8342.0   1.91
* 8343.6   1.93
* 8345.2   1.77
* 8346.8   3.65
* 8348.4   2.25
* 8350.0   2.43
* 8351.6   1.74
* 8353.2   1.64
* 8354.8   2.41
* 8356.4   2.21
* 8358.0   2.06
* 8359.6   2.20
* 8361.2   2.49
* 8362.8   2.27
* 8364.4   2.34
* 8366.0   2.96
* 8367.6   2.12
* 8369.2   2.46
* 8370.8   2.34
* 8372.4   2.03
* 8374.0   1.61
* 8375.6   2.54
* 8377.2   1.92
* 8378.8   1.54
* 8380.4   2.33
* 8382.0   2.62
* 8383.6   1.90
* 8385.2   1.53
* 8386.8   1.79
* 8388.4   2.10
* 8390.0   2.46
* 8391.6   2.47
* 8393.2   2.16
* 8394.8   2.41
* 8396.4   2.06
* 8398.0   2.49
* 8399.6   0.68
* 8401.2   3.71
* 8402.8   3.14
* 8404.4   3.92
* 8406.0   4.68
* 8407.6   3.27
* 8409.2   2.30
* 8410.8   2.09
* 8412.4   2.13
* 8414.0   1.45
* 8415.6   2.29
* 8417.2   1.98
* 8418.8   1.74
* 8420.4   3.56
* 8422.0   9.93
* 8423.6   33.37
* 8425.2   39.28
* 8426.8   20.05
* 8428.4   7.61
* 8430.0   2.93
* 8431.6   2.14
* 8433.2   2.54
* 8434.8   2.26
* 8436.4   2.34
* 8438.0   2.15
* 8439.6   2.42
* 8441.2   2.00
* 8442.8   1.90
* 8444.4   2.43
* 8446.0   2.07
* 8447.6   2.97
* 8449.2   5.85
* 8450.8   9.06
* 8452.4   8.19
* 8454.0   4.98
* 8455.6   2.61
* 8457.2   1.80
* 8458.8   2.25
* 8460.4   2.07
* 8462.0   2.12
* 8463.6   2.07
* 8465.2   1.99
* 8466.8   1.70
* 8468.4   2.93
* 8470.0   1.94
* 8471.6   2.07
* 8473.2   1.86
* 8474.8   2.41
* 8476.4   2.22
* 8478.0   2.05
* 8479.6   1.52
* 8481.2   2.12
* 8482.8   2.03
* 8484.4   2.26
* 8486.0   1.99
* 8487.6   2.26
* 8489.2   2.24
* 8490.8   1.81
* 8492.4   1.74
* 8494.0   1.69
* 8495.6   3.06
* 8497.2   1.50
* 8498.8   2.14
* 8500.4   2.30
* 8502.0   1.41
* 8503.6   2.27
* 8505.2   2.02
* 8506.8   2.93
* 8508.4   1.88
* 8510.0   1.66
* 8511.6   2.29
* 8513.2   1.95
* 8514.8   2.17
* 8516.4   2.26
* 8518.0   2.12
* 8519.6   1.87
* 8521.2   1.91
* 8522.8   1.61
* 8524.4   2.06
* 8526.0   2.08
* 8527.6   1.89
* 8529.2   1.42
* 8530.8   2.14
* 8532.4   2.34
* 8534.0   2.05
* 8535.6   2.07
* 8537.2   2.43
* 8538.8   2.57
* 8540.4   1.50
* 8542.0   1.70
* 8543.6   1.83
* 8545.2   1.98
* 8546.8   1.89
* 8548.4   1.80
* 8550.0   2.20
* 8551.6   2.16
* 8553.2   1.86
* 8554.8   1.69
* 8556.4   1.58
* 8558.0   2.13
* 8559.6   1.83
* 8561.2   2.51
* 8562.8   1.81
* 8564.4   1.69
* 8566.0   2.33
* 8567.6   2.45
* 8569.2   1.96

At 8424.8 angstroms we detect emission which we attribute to H-alpha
